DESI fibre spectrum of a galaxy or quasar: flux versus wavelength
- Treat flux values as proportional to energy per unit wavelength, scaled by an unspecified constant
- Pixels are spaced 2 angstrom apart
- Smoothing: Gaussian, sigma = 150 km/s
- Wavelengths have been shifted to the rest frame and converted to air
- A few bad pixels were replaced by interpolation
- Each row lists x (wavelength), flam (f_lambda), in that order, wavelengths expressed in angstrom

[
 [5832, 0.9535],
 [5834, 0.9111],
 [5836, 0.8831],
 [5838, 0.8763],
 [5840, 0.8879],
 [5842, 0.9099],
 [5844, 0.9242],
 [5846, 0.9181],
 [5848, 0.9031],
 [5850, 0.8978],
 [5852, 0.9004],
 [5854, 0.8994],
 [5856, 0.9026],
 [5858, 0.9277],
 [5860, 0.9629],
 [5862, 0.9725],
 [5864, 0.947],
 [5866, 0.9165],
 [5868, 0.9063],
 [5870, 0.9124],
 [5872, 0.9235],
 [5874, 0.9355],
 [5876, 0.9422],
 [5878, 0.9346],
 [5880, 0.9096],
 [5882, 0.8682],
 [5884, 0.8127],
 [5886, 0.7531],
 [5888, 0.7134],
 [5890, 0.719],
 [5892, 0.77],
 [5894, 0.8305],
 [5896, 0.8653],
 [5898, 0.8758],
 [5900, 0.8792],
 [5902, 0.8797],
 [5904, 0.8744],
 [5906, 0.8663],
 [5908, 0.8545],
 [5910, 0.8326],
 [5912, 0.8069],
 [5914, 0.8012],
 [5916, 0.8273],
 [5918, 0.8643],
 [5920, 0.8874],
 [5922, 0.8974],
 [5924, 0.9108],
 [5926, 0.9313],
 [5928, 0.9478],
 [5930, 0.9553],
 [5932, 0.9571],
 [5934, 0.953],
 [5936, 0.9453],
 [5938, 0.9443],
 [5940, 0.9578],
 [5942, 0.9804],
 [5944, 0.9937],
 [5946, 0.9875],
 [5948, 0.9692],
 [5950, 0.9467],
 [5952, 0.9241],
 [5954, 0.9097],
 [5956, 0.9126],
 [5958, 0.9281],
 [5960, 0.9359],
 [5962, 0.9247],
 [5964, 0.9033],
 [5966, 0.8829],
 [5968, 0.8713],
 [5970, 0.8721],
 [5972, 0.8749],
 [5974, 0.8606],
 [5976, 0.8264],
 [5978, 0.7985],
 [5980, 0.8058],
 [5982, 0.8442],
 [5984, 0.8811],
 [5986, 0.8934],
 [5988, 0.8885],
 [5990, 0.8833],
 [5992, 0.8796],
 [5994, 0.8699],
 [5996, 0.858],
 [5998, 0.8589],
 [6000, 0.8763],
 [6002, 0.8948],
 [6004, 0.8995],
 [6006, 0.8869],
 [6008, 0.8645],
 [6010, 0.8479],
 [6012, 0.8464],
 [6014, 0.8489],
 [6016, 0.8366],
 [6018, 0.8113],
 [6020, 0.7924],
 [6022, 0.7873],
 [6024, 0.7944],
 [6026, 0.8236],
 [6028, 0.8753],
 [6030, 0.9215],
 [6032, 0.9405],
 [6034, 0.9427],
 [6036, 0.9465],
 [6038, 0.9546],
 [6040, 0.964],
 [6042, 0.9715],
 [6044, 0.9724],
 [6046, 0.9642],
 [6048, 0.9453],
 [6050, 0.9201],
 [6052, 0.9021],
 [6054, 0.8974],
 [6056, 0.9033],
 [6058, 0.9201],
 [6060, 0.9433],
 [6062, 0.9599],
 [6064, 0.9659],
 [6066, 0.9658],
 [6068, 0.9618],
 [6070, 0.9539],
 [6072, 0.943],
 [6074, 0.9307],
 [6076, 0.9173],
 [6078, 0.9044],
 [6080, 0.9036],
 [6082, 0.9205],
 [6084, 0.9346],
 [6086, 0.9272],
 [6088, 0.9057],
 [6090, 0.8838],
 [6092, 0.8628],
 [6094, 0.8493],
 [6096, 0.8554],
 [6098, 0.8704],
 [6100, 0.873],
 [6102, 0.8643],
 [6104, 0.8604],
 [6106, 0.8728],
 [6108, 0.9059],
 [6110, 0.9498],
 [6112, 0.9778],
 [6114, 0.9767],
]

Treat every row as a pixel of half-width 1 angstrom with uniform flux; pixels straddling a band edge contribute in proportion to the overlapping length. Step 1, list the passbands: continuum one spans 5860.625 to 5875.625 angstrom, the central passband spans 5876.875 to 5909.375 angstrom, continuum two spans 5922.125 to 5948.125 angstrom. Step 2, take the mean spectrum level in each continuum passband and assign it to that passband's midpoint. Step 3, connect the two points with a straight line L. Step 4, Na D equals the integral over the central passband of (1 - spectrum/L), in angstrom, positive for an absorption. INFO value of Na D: 3.52 angstrom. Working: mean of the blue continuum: 0.932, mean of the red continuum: 0.954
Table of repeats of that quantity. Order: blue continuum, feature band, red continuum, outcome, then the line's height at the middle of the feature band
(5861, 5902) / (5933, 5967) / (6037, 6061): -1.7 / 0.898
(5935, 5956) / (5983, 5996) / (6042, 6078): 0.9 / 0.948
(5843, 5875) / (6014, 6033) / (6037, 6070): 2.0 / 0.941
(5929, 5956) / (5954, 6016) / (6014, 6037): 2.2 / 0.906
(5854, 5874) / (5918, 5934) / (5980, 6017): -0.4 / 0.901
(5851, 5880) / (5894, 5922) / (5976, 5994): 1.4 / 0.902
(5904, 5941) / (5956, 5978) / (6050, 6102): 0.4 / 0.901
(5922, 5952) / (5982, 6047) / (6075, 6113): 2.9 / 0.925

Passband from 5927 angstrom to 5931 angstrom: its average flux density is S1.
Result 0.952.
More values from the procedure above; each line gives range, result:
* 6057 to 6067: 0.951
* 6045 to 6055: 0.926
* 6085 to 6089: 0.916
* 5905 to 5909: 0.86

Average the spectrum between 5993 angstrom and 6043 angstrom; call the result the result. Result 0.877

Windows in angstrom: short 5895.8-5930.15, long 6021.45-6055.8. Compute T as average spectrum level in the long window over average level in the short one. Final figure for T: 1.0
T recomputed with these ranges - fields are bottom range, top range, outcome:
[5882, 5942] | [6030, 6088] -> 1.08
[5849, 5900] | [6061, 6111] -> 1.03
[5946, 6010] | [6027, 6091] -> 1.05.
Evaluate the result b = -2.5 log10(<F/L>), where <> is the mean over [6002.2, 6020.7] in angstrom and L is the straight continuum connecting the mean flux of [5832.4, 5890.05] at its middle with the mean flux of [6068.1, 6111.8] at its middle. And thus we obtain 0.06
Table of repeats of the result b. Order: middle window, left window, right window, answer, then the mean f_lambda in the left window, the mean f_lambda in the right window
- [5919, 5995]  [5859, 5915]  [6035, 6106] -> -0.027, 0.867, 0.92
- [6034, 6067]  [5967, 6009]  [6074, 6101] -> -0.071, 0.866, 0.894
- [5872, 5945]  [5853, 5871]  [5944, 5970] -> 0.055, 0.927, 0.925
